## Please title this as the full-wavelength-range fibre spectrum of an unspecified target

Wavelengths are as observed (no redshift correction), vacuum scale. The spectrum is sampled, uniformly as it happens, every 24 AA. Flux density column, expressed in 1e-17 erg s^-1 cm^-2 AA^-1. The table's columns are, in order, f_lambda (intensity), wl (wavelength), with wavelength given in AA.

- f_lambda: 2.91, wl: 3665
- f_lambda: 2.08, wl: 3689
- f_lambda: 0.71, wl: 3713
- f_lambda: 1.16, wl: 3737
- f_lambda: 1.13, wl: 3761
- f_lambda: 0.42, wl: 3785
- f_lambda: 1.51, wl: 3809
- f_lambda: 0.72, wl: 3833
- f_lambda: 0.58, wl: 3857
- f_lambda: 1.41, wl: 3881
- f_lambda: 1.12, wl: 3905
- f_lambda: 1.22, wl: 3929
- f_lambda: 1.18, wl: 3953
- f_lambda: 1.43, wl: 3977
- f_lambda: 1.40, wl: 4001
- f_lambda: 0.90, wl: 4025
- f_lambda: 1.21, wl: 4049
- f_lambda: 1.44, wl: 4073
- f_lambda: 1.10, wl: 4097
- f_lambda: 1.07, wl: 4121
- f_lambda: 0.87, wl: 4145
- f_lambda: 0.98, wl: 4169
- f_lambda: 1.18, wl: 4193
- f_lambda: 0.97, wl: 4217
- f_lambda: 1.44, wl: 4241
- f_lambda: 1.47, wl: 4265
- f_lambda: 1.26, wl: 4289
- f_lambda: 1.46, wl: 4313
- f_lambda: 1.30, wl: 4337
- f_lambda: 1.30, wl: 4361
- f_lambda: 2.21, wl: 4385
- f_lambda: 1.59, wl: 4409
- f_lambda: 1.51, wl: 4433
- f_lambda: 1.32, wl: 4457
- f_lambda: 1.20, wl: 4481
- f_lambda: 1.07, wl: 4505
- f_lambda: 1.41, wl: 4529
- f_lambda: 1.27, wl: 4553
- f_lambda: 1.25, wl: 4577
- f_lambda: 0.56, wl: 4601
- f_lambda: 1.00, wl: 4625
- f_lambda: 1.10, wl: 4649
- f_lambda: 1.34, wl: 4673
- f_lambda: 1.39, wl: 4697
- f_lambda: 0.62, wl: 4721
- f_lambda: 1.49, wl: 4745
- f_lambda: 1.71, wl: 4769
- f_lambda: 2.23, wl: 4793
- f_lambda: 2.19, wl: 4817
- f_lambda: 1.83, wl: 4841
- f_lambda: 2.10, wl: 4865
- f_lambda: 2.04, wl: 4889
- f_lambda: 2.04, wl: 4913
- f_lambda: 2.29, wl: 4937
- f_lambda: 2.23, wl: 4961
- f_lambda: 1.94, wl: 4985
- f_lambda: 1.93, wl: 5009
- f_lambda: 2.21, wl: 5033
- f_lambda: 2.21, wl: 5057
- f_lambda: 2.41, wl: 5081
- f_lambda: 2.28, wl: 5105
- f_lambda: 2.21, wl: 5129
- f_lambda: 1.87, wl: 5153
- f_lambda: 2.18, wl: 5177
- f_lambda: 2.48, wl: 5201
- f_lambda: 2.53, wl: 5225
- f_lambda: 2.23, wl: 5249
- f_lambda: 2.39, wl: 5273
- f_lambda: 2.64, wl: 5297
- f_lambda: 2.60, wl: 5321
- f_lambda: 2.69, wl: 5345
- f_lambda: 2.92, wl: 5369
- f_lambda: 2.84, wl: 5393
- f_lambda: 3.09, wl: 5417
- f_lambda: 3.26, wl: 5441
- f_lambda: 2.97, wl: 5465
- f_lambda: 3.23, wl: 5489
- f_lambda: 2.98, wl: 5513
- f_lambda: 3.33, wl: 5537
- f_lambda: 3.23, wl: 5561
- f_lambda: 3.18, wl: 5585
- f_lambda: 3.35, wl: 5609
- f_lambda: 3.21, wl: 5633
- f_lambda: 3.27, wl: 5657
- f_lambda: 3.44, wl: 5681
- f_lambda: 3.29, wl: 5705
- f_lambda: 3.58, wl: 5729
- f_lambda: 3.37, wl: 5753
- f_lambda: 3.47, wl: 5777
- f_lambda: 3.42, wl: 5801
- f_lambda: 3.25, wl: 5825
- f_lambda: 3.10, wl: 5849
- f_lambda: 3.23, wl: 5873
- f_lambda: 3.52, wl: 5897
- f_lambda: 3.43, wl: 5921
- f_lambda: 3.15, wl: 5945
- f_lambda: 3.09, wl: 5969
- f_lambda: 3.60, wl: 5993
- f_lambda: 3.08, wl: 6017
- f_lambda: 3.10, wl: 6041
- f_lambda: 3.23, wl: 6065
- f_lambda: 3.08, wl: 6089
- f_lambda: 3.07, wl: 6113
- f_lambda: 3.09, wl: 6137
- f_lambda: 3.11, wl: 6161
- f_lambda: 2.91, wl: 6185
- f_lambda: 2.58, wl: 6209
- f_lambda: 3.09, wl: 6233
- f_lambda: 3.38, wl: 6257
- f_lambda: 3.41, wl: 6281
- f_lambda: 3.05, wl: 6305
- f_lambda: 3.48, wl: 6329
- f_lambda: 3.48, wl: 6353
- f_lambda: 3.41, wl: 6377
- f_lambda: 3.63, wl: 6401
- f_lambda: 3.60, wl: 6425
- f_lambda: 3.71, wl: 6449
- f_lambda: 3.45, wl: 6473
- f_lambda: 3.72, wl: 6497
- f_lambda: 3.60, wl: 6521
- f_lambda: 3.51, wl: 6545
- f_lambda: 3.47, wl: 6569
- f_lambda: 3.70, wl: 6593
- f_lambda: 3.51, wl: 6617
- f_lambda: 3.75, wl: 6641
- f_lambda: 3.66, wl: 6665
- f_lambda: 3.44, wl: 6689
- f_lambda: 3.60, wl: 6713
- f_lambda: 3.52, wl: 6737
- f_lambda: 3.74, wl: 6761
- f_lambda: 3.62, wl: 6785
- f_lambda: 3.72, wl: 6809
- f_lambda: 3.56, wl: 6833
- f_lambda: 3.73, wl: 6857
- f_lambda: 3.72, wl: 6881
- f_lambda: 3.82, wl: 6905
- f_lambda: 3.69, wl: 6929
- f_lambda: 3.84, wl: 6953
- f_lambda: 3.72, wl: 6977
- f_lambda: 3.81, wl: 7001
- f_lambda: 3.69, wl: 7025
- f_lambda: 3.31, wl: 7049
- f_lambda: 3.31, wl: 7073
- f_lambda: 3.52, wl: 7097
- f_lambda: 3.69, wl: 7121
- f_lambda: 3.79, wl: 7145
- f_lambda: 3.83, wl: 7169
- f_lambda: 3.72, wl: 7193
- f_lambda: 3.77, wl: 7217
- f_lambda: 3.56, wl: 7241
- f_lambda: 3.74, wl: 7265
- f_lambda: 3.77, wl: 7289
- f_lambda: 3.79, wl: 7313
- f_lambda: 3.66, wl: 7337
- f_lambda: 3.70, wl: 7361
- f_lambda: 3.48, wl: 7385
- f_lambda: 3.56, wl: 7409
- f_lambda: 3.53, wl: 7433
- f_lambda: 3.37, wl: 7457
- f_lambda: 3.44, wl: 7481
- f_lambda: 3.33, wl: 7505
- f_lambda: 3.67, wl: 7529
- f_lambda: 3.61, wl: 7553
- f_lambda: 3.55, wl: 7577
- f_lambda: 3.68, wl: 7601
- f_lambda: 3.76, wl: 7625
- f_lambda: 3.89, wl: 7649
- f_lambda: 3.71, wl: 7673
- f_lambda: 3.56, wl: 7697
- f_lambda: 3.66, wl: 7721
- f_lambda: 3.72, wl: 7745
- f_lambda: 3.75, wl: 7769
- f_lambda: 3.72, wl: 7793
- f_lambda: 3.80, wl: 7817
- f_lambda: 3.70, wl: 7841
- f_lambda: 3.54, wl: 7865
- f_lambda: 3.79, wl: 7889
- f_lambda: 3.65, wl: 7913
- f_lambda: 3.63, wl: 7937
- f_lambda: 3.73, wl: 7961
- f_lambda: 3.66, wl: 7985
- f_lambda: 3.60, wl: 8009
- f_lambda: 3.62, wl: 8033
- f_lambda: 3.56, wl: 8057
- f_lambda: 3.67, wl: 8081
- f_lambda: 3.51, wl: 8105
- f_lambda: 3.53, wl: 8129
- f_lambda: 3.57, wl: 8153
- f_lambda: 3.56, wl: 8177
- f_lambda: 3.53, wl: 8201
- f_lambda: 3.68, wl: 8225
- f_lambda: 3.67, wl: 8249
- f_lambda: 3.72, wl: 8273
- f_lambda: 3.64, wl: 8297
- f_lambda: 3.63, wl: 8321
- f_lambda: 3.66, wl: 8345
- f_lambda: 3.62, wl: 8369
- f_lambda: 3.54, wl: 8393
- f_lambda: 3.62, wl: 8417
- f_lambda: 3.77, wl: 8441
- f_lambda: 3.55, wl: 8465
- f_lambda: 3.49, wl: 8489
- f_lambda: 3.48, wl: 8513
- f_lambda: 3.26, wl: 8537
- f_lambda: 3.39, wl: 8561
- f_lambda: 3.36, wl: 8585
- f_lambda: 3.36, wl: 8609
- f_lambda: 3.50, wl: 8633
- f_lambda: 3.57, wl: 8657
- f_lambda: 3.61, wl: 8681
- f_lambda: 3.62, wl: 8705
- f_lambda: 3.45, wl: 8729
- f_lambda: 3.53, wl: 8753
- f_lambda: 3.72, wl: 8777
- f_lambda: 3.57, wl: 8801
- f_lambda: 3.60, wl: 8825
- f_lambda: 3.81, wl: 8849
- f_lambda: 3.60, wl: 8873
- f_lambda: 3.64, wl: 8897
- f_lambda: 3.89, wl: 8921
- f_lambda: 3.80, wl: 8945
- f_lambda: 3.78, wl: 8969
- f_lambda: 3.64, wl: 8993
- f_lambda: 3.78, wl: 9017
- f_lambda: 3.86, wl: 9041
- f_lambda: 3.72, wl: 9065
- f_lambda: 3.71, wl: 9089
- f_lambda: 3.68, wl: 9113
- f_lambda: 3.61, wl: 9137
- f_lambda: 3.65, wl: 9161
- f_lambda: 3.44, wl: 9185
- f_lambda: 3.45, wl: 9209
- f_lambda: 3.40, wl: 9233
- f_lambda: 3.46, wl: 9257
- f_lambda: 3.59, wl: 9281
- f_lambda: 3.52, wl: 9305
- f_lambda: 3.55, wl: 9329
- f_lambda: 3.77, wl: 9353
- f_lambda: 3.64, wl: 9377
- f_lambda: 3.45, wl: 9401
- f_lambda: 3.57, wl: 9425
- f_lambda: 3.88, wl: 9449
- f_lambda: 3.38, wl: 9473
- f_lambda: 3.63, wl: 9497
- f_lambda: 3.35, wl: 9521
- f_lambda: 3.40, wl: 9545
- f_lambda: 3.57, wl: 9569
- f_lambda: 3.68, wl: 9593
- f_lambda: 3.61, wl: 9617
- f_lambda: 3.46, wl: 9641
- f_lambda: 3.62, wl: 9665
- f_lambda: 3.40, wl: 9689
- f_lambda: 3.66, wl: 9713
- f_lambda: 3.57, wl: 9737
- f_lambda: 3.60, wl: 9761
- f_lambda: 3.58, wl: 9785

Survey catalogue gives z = 0.20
